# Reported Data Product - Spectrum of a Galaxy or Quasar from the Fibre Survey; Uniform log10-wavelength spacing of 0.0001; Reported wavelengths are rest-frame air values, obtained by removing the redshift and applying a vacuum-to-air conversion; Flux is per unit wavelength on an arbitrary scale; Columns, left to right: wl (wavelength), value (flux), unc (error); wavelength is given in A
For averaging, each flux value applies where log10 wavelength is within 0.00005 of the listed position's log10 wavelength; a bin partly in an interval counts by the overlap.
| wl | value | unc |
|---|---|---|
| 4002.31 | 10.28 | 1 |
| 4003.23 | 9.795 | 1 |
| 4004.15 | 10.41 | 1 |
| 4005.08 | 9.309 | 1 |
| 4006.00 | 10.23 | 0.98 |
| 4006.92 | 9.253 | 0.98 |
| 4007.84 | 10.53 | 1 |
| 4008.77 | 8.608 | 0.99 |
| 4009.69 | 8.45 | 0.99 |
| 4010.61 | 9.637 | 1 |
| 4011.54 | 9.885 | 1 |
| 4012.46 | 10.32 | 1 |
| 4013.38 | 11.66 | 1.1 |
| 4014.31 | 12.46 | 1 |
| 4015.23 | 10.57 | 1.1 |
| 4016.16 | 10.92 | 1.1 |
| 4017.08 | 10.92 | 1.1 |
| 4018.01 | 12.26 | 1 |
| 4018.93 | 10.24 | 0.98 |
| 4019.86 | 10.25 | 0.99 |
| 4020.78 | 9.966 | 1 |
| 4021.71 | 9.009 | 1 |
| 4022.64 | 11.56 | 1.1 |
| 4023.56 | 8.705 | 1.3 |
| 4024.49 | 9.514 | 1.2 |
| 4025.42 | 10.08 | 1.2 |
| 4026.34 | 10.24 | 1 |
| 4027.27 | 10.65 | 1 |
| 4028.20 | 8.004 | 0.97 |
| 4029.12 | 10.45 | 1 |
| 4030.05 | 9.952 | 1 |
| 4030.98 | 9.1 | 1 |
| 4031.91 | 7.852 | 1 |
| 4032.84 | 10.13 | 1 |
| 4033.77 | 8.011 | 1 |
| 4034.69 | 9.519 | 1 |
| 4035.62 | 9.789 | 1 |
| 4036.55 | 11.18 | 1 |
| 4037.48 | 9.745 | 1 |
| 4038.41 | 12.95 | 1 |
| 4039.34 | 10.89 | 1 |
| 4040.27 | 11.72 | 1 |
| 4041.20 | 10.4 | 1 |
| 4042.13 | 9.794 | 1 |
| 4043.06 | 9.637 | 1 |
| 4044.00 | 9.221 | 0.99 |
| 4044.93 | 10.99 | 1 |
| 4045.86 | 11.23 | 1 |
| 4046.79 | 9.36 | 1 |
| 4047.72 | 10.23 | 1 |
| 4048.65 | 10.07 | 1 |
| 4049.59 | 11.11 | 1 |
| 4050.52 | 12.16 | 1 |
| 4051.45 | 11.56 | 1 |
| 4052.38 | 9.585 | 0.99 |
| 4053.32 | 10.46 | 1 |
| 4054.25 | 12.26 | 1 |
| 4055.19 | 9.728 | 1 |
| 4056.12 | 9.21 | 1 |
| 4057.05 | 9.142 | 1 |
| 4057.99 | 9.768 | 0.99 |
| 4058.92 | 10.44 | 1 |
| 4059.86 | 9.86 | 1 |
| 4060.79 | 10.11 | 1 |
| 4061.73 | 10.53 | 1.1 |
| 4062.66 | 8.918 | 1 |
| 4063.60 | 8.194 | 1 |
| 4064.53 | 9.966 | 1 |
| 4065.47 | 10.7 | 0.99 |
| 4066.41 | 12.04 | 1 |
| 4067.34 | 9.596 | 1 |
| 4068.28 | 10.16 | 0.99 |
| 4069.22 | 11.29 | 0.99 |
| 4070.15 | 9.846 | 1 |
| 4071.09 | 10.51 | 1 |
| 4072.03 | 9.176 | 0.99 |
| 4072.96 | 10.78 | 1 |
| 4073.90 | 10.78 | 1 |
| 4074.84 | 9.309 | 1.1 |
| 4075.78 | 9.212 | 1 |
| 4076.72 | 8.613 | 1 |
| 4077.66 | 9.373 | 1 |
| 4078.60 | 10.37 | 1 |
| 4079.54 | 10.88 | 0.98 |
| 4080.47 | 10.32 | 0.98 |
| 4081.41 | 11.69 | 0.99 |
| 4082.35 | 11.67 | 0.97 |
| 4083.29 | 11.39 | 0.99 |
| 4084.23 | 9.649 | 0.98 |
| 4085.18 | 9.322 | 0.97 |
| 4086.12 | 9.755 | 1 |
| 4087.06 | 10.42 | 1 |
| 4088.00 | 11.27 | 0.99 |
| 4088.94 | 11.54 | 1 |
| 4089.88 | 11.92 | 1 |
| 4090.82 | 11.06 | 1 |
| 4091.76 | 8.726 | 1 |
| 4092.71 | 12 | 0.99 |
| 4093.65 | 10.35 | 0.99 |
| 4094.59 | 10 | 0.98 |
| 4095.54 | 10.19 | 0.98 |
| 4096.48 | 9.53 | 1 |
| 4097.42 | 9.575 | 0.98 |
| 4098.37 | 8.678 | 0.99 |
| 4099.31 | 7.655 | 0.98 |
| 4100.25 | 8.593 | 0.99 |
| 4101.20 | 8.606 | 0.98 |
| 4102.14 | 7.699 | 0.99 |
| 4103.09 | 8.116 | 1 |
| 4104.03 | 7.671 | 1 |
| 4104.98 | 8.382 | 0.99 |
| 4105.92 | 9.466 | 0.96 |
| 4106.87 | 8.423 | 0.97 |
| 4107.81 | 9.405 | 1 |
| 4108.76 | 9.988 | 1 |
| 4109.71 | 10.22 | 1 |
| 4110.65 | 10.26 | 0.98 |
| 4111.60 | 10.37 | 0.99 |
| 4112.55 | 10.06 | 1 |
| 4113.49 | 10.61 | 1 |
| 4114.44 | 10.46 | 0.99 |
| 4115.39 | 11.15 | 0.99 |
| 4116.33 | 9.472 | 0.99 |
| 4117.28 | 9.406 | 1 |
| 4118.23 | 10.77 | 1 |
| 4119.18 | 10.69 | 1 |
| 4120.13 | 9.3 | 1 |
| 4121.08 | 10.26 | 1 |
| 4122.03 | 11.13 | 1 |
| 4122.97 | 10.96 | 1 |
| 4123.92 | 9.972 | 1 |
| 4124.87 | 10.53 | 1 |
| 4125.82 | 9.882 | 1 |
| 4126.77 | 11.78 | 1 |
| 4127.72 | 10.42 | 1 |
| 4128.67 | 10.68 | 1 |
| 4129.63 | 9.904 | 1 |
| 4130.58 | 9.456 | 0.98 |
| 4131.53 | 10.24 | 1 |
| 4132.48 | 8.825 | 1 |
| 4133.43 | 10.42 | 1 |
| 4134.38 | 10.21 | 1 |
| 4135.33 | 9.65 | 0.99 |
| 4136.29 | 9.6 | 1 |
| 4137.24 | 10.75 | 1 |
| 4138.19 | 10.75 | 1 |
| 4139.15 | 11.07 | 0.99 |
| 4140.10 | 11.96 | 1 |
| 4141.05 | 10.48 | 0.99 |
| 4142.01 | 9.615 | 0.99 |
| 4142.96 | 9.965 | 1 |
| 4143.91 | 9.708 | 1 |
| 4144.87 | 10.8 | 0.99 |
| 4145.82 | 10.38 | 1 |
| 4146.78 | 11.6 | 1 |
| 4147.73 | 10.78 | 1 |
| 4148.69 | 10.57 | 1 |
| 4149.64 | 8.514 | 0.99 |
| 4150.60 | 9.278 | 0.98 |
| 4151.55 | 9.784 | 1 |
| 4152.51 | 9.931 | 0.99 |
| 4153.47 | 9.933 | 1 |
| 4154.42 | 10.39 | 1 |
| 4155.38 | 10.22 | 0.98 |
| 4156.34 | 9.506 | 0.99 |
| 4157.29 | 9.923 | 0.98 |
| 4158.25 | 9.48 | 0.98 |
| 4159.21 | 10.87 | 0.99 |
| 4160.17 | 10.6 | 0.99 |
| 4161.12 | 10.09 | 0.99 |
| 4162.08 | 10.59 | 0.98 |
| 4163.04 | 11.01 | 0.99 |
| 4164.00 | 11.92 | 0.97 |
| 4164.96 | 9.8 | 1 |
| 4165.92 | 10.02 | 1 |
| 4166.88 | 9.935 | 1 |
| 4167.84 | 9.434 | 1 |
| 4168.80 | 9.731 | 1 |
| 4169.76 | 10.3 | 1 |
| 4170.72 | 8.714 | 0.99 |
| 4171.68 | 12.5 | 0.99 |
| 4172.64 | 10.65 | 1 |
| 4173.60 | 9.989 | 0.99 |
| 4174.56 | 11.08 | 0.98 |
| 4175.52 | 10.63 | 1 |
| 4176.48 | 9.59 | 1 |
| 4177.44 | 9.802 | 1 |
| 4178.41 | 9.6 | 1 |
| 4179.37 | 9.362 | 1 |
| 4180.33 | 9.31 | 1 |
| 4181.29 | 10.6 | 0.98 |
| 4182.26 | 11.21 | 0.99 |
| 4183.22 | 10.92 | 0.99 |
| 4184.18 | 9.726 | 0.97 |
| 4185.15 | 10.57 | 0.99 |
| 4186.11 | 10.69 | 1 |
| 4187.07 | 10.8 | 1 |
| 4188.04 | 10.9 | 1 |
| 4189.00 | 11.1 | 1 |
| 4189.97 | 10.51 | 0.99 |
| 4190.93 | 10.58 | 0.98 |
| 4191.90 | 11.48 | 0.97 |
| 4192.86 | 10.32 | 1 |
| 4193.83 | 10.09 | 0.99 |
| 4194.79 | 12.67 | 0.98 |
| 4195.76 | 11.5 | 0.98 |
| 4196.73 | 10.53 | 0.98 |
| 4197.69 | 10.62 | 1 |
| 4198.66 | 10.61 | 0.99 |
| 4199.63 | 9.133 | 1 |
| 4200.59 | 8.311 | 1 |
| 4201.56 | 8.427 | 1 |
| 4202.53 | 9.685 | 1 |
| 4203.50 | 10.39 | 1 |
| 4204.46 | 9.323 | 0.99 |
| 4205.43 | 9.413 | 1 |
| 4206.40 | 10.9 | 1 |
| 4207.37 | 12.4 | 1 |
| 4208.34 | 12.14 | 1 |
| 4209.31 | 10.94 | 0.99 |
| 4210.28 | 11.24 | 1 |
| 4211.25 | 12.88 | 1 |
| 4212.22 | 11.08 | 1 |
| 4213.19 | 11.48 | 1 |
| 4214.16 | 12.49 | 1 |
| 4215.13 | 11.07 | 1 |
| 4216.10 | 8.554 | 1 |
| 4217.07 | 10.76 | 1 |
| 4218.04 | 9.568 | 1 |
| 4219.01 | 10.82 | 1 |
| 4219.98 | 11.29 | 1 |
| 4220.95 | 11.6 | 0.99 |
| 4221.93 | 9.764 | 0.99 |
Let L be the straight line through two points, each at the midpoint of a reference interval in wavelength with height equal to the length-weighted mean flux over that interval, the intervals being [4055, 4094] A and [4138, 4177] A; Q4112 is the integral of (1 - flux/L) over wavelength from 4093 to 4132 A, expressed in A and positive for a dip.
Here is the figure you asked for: 1.8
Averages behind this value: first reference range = 10.2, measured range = 9.78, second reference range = 10.3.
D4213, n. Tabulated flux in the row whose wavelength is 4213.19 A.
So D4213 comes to 11.48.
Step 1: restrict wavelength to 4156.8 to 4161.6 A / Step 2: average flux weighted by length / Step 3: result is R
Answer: 10.2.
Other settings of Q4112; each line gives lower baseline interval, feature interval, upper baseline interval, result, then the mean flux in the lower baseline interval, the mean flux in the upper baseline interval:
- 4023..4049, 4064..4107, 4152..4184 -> 0.6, 9.99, 10.2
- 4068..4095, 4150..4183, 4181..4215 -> 1.5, 10.4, 10.7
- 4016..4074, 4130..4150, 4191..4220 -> 0.4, 10.2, 10.7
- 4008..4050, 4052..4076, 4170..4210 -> 0.4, 10.2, 10.4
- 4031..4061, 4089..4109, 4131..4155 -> 1.7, 10.2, 10.2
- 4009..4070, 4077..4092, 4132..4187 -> -0.5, 10.2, 10.2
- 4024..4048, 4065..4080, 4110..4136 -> -0.1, 10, 10.2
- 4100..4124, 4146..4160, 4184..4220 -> 0.1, 9.68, 10.7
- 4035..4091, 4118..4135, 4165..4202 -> 0.1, 10.4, 10.3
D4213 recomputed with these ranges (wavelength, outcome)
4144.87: 10.8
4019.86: 10.25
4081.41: 11.69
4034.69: 9.519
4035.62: 9.789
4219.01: 10.82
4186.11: 10.69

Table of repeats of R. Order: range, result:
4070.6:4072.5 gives 9.86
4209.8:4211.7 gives 12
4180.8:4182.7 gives 10.9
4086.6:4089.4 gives 11.1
